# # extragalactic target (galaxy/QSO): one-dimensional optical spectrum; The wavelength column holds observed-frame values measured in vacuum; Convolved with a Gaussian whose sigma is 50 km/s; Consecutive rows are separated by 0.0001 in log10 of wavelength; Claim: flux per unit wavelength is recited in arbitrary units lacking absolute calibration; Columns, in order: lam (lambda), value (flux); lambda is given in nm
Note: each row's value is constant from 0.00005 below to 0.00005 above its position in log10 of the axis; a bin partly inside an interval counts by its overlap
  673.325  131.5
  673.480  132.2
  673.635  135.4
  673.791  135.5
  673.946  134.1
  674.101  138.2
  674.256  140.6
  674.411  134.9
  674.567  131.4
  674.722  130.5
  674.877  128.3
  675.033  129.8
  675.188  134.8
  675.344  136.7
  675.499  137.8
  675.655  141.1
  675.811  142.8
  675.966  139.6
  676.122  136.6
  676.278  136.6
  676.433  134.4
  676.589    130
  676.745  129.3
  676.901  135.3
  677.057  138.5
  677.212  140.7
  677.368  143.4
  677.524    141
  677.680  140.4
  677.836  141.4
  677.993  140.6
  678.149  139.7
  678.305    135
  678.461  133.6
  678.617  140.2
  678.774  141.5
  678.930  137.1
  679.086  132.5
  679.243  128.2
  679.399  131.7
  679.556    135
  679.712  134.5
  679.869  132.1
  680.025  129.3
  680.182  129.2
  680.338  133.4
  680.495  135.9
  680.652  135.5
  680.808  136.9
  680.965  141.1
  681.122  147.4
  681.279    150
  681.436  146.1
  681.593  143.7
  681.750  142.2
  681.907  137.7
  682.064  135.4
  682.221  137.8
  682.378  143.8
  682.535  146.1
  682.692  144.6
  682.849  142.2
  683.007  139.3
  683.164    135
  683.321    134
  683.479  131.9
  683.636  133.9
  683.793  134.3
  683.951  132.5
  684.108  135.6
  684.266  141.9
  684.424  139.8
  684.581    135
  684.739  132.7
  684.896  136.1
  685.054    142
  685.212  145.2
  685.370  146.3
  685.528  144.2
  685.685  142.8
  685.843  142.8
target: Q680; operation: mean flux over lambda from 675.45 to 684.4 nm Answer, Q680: 138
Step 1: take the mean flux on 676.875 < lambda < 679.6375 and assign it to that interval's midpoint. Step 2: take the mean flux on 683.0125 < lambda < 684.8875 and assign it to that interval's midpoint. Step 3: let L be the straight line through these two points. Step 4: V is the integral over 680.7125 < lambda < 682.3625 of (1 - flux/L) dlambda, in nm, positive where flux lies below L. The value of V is -0.07 nm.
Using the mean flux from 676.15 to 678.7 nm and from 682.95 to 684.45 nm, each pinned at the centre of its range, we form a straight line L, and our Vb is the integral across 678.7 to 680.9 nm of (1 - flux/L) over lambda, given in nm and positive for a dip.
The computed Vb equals 0.05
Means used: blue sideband 137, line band 134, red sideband 136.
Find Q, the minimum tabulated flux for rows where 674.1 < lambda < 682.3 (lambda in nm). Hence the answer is 128.2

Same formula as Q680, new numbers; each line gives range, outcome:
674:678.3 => 137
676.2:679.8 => 137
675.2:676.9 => 136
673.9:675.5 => 134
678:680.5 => 134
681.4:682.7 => 142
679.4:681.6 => 137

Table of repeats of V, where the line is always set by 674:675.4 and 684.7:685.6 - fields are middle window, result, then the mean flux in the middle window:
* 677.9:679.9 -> 0.02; 136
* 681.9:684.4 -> 0.04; 138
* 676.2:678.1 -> -0.03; 138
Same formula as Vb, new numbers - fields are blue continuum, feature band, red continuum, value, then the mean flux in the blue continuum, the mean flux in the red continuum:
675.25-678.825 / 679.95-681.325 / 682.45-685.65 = 0.010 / 138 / 139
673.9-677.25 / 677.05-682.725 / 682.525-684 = -0.084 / 136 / 137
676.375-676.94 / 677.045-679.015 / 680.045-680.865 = -0.103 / 132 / 134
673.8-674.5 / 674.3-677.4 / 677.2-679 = 0.053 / 137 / 139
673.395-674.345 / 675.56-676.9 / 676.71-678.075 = 0.018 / 136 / 139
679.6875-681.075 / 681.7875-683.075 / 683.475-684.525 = -0.053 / 135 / 136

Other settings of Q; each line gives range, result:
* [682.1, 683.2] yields 135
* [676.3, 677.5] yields 129.3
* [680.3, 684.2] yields 131.9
